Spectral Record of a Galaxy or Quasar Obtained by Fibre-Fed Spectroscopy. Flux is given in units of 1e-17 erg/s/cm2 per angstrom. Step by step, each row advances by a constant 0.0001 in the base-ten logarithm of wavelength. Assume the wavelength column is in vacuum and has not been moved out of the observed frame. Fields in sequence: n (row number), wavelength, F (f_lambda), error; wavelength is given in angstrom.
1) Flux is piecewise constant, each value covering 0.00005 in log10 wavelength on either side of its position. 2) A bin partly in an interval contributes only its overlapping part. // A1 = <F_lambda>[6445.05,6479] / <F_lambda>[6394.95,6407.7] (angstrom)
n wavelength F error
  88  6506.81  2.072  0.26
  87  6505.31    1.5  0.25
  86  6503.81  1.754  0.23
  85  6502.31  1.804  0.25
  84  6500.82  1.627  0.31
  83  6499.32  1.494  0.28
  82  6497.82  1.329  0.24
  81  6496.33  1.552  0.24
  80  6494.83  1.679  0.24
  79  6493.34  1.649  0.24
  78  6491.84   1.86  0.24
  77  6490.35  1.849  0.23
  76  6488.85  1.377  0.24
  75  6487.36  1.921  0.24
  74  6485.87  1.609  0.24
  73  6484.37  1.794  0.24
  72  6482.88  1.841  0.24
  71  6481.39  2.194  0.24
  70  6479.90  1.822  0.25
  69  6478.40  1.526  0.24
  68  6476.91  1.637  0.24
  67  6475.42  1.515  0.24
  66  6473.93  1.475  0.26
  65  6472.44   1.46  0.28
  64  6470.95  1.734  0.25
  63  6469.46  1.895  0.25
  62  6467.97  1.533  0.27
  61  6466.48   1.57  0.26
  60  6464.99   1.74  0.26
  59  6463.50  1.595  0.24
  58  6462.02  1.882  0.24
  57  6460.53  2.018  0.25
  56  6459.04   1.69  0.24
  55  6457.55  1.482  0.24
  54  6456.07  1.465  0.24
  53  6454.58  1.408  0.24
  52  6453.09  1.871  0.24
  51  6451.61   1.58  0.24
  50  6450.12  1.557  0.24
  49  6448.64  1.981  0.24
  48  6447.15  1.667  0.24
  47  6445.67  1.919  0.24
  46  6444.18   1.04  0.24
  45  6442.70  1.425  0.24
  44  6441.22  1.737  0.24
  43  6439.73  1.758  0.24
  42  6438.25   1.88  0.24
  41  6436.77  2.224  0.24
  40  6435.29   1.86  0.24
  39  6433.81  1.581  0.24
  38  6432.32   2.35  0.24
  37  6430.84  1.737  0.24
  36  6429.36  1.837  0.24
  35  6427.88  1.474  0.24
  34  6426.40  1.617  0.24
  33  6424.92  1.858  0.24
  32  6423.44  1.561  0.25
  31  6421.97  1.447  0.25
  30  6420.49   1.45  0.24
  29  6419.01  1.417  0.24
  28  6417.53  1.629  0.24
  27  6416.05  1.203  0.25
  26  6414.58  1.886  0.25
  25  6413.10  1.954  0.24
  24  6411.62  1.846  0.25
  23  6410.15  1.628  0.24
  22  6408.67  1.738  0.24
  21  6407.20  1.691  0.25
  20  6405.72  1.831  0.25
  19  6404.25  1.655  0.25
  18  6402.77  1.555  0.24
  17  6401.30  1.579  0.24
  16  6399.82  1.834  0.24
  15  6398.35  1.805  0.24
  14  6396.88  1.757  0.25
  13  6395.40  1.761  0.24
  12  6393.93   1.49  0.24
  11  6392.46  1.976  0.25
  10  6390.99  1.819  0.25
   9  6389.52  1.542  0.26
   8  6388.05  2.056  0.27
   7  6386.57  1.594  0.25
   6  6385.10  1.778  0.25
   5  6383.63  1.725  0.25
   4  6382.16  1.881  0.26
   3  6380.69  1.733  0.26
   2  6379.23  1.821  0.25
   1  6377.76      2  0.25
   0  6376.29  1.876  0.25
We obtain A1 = 0.97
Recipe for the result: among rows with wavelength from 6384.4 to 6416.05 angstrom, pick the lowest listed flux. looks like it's 1.203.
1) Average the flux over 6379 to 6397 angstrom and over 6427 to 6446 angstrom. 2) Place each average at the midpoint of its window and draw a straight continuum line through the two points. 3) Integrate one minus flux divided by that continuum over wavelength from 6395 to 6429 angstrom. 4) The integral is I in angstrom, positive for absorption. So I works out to 1.9 angstrom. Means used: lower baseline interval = 1.76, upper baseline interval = 1.75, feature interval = 1.66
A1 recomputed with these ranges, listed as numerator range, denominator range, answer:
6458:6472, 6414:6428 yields 1.11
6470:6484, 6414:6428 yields 1.09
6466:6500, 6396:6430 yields 1.00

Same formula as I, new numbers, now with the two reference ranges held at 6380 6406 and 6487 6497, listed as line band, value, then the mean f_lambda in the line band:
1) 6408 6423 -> 1.0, 1.62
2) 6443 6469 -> 1.0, 1.65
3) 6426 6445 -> -0.2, 1.73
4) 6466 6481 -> 0.6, 1.63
